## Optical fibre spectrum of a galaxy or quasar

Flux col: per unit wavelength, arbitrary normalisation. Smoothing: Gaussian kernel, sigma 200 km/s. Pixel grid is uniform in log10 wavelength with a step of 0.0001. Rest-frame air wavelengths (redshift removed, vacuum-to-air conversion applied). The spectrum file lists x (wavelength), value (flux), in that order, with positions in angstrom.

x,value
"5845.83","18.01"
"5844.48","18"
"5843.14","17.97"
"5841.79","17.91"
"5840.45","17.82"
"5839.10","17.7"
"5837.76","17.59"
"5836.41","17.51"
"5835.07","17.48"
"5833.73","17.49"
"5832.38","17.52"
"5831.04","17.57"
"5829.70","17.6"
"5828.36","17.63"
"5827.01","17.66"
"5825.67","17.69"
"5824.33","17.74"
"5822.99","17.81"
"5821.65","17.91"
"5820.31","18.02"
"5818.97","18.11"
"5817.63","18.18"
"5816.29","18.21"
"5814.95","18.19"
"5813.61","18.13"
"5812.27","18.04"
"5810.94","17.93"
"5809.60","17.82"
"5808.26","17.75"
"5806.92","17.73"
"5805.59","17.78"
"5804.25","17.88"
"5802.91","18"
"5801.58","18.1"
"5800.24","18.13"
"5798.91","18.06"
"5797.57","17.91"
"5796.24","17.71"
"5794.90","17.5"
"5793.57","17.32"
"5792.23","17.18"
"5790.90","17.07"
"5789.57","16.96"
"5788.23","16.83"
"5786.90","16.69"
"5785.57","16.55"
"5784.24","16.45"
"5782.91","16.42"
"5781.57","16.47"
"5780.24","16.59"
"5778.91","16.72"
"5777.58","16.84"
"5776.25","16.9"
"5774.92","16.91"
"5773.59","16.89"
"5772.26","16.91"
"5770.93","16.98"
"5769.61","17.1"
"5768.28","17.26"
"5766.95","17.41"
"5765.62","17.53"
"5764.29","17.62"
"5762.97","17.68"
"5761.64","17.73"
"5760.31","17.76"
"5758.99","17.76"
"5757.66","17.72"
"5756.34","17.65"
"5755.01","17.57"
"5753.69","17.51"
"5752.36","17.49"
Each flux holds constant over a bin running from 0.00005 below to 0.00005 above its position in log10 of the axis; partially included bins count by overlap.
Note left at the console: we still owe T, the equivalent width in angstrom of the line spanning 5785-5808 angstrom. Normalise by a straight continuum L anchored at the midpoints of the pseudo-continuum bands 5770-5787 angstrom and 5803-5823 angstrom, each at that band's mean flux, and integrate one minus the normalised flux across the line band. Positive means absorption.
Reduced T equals -0.2 angstrom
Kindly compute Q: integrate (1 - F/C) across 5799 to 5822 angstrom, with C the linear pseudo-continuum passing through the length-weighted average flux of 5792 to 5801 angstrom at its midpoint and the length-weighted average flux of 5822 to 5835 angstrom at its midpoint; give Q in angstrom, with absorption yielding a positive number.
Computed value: -0.4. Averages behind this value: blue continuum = 17.7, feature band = 18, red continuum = 17.6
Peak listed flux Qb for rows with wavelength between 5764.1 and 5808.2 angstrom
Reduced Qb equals 18.13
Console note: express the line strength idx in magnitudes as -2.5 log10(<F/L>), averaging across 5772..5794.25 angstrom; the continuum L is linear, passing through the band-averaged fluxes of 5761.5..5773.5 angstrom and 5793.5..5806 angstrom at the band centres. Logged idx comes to 0.05 mag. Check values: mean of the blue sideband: 17.3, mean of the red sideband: 17.9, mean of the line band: 16.8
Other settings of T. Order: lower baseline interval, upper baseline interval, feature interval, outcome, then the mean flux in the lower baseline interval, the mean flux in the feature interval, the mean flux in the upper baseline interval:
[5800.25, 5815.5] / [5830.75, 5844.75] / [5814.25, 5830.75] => -0.1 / 17.9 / 17.9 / 17.7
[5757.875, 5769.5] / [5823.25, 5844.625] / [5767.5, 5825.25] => 0.6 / 17.6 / 17.4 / 17.7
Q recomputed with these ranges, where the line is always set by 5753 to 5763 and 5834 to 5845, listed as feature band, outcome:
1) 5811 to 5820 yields -0.2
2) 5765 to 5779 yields 0.5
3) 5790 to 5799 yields 0.1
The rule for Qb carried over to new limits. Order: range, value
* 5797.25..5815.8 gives 18.19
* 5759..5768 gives 17.76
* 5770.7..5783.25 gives 16.98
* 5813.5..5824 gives 18.21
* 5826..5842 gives 17.91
